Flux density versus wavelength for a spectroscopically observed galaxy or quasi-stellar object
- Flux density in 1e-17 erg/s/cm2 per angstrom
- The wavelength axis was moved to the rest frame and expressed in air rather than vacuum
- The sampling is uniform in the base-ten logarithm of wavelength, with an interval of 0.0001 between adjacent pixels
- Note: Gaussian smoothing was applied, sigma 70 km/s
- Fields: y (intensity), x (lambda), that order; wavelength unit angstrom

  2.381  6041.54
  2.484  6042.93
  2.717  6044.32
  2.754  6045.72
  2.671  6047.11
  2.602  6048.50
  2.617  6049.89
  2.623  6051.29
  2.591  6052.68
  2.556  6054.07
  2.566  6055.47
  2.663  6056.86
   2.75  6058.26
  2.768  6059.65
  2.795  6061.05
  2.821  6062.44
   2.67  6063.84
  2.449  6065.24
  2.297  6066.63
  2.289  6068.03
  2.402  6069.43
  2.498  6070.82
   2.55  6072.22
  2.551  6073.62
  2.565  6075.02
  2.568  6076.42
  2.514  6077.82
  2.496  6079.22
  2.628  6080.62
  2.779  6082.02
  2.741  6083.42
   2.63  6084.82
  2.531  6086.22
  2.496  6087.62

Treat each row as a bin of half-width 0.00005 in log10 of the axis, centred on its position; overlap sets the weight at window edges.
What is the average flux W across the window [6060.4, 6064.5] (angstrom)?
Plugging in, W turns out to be 2.76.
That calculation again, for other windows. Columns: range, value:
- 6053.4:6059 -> 2.63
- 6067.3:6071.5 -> 2.4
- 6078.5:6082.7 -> 2.63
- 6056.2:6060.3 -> 2.73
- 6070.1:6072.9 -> 2.53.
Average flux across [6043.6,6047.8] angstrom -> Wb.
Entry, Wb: 2.71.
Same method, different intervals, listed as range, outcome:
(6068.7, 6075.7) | 2.51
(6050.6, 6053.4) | 2.61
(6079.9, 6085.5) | 2.69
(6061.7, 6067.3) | 2.56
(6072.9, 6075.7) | 2.56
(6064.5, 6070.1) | 2.36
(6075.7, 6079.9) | 2.53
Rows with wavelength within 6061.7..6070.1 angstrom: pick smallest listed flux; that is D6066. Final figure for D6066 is 2.289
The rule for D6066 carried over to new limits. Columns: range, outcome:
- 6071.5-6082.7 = 2.496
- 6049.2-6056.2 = 2.556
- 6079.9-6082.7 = 2.628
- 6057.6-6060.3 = 2.75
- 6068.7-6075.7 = 2.402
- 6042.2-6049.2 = 2.484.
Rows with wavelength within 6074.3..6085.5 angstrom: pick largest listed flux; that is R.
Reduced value 2.779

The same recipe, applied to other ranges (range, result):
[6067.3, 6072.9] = 2.55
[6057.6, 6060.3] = 2.768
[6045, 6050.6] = 2.754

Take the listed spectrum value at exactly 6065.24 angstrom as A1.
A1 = 2.449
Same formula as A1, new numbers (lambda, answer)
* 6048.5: 2.602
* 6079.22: 2.496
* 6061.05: 2.795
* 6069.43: 2.402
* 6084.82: 2.63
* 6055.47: 2.566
